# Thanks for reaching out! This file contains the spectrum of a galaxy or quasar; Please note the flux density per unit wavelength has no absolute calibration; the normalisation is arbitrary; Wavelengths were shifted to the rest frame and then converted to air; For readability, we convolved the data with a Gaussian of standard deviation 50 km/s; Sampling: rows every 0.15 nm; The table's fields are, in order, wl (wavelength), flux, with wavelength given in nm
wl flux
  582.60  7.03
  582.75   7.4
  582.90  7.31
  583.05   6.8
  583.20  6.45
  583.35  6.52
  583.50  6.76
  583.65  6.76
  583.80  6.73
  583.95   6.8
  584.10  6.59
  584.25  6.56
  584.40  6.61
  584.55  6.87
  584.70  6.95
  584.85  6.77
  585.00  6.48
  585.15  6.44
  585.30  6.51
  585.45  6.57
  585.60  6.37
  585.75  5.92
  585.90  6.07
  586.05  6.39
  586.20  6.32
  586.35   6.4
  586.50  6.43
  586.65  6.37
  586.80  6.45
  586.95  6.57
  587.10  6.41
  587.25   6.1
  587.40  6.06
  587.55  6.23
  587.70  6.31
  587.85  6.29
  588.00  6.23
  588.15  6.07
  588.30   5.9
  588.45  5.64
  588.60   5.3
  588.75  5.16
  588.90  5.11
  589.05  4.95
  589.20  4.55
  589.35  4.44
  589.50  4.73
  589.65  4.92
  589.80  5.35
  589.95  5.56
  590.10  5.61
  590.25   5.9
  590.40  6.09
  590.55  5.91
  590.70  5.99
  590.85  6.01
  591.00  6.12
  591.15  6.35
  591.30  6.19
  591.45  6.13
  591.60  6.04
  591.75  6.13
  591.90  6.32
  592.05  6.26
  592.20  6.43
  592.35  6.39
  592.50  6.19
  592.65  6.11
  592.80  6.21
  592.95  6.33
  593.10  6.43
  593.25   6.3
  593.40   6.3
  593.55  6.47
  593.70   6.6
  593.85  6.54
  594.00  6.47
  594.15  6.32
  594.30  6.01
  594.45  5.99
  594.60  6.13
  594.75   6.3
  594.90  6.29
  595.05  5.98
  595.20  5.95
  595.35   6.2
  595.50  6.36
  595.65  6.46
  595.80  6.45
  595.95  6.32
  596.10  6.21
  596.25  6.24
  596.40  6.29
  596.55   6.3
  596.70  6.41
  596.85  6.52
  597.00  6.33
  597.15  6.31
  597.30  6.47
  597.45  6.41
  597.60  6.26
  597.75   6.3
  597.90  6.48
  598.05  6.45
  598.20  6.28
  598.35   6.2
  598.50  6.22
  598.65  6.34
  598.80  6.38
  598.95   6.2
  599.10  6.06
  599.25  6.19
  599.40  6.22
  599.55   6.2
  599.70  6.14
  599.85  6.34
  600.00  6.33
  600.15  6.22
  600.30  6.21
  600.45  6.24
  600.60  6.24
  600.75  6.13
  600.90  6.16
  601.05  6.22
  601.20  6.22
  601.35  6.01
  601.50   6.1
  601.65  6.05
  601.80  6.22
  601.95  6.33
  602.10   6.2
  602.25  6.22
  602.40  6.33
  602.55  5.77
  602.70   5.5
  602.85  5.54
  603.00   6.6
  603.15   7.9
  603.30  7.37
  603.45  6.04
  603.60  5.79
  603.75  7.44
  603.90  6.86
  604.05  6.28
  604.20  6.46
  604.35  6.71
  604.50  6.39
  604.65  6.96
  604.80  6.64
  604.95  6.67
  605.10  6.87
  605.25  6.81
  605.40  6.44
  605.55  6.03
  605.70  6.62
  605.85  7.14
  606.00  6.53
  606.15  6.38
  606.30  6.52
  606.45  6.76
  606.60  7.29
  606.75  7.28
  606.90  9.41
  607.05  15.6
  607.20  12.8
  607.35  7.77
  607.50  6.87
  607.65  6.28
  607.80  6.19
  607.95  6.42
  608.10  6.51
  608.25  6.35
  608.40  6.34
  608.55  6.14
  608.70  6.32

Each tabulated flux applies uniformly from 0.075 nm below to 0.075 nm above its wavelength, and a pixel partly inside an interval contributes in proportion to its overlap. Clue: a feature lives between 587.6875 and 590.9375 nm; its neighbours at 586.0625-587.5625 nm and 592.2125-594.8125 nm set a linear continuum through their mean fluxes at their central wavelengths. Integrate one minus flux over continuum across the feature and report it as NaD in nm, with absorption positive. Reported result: 0.41 nm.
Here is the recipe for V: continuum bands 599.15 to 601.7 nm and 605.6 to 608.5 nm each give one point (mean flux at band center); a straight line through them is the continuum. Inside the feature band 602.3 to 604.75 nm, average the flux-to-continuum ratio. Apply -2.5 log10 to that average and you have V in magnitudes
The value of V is 0.06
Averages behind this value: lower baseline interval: 6.19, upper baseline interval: 7.61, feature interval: 6.49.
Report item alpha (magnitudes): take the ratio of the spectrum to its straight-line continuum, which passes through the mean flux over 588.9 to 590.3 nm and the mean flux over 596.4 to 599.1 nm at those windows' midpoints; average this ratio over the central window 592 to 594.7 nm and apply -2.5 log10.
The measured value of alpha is -0.12 mag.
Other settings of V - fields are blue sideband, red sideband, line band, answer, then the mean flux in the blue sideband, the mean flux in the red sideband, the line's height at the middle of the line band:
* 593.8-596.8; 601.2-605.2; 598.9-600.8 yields 0.03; 6.26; 6.43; 6.36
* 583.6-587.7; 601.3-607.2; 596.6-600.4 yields 0.08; 6.47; 6.9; 6.77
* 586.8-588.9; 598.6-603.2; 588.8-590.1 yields 0.20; 6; 6.21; 6.03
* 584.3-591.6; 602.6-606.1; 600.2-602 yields 0.05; 6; 6.58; 6.47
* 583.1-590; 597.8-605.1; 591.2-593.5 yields -0.01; 6.11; 6.34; 6.2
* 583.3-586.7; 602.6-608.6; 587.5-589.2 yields 0.16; 6.53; 7.06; 6.62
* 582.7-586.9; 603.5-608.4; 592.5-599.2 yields 0.10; 6.59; 7.2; 6.91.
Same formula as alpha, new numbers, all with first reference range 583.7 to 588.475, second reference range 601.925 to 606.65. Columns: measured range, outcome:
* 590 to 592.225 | 0.061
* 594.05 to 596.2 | 0.043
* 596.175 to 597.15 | 0.023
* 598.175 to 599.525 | 0.046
